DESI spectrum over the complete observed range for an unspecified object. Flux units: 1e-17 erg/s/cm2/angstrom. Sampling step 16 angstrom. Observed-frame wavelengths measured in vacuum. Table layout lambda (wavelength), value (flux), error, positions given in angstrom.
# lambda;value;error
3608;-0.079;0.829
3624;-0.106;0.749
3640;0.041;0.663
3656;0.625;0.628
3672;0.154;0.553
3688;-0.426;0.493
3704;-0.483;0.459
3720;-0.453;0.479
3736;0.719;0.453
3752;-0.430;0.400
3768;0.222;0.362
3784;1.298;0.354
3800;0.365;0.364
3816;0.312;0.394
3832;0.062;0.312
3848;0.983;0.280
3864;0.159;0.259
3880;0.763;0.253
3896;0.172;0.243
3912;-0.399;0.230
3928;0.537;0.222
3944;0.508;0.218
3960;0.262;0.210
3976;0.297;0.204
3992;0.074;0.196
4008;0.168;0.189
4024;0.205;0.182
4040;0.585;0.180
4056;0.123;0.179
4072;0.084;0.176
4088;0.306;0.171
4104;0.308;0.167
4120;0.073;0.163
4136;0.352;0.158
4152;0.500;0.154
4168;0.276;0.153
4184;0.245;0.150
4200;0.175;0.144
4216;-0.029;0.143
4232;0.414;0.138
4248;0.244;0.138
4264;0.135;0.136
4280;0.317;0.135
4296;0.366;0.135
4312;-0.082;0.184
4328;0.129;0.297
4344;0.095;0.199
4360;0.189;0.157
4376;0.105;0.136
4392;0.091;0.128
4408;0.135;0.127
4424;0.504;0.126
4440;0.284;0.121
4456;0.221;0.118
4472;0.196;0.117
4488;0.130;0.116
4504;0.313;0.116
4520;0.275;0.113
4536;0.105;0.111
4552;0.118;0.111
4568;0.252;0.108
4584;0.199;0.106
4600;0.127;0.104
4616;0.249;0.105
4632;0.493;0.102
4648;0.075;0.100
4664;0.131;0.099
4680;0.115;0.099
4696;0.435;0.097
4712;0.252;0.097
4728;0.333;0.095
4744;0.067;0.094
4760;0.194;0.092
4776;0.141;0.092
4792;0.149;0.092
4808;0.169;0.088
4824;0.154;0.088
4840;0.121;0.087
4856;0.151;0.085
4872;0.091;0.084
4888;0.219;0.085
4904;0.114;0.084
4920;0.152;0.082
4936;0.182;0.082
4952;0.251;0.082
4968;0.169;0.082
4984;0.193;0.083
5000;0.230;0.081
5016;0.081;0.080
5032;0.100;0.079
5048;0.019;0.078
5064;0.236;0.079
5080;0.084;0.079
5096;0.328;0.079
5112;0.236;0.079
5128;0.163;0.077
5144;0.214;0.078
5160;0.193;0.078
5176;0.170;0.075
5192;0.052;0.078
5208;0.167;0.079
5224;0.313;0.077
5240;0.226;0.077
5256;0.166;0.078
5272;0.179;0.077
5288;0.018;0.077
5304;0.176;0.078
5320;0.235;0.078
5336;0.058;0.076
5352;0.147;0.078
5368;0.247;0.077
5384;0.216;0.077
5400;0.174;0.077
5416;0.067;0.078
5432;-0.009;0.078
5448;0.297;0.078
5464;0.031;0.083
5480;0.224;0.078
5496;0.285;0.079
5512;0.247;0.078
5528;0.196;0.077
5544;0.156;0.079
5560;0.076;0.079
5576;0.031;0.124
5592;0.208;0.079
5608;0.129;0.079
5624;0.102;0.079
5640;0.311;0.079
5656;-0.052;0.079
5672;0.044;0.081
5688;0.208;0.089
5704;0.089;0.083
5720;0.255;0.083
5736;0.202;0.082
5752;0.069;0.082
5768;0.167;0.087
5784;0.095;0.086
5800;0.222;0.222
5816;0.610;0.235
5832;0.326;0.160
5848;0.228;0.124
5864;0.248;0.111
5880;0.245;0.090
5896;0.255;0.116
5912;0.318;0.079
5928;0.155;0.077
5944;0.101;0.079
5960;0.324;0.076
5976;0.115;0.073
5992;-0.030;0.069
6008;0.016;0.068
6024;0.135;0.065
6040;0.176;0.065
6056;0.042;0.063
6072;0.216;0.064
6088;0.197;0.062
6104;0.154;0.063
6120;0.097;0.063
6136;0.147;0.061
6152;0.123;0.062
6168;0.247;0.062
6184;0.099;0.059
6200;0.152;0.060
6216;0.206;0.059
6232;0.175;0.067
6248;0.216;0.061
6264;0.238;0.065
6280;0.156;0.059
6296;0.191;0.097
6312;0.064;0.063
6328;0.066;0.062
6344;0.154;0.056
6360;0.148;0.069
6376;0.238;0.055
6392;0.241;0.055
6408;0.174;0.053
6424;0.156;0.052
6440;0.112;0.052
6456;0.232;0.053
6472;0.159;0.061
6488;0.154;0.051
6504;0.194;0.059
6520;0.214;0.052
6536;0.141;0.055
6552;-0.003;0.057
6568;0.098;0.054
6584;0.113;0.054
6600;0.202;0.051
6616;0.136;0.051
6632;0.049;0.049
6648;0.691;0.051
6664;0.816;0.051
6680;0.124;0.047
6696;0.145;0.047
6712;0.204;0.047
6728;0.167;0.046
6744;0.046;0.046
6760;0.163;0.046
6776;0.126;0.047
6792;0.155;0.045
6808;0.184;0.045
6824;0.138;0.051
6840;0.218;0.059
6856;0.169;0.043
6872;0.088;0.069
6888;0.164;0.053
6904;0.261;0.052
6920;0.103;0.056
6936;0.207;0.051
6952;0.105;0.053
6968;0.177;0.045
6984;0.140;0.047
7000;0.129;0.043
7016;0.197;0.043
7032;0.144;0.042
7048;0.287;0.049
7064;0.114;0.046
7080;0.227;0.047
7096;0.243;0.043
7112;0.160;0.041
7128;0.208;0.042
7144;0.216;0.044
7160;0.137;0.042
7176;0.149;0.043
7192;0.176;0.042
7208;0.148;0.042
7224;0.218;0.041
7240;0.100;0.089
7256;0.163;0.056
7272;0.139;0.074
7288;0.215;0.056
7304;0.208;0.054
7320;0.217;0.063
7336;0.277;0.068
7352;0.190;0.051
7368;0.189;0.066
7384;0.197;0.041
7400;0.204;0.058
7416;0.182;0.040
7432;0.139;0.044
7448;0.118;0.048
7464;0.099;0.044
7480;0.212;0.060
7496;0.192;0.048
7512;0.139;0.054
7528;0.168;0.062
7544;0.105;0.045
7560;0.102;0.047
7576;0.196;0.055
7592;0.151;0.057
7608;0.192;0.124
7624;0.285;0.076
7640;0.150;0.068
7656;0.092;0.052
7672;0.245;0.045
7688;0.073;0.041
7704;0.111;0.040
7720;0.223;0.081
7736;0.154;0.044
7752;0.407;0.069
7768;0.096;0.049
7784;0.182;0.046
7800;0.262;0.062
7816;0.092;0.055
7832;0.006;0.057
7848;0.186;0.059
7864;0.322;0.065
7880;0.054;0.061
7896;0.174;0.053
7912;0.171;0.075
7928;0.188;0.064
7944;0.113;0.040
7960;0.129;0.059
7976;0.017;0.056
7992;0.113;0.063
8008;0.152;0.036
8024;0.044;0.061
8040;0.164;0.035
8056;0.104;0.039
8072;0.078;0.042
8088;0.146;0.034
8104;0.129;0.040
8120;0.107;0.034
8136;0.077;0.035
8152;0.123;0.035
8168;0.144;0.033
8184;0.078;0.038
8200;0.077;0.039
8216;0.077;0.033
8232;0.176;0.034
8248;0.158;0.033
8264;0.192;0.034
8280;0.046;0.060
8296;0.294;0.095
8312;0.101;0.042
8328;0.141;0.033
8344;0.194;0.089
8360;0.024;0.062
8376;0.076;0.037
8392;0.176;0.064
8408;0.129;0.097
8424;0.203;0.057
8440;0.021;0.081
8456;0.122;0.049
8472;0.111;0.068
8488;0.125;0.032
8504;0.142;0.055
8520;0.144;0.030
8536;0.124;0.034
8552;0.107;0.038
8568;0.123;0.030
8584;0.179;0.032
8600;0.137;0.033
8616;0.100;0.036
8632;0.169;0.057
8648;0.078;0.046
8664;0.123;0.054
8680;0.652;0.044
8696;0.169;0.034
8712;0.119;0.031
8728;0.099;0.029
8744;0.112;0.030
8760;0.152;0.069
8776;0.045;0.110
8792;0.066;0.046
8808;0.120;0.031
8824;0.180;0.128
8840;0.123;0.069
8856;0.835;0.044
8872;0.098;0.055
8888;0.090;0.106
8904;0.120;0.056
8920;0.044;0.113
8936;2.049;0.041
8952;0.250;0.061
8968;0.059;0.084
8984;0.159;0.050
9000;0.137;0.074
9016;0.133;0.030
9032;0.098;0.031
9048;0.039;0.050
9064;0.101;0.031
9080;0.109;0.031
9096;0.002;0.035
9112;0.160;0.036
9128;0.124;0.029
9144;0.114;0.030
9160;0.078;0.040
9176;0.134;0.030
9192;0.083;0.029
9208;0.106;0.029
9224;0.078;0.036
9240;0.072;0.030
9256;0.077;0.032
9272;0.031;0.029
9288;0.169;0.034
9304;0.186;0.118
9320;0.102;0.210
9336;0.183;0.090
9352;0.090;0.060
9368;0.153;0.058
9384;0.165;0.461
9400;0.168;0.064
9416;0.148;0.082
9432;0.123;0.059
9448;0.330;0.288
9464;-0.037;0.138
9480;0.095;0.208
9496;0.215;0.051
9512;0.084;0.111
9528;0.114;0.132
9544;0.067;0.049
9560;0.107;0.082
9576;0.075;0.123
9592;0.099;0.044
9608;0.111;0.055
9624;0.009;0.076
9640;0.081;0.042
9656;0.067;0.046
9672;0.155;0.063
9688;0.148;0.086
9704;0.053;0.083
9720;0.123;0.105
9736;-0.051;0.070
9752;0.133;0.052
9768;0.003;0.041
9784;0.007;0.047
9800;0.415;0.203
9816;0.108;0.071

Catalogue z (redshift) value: 0.785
